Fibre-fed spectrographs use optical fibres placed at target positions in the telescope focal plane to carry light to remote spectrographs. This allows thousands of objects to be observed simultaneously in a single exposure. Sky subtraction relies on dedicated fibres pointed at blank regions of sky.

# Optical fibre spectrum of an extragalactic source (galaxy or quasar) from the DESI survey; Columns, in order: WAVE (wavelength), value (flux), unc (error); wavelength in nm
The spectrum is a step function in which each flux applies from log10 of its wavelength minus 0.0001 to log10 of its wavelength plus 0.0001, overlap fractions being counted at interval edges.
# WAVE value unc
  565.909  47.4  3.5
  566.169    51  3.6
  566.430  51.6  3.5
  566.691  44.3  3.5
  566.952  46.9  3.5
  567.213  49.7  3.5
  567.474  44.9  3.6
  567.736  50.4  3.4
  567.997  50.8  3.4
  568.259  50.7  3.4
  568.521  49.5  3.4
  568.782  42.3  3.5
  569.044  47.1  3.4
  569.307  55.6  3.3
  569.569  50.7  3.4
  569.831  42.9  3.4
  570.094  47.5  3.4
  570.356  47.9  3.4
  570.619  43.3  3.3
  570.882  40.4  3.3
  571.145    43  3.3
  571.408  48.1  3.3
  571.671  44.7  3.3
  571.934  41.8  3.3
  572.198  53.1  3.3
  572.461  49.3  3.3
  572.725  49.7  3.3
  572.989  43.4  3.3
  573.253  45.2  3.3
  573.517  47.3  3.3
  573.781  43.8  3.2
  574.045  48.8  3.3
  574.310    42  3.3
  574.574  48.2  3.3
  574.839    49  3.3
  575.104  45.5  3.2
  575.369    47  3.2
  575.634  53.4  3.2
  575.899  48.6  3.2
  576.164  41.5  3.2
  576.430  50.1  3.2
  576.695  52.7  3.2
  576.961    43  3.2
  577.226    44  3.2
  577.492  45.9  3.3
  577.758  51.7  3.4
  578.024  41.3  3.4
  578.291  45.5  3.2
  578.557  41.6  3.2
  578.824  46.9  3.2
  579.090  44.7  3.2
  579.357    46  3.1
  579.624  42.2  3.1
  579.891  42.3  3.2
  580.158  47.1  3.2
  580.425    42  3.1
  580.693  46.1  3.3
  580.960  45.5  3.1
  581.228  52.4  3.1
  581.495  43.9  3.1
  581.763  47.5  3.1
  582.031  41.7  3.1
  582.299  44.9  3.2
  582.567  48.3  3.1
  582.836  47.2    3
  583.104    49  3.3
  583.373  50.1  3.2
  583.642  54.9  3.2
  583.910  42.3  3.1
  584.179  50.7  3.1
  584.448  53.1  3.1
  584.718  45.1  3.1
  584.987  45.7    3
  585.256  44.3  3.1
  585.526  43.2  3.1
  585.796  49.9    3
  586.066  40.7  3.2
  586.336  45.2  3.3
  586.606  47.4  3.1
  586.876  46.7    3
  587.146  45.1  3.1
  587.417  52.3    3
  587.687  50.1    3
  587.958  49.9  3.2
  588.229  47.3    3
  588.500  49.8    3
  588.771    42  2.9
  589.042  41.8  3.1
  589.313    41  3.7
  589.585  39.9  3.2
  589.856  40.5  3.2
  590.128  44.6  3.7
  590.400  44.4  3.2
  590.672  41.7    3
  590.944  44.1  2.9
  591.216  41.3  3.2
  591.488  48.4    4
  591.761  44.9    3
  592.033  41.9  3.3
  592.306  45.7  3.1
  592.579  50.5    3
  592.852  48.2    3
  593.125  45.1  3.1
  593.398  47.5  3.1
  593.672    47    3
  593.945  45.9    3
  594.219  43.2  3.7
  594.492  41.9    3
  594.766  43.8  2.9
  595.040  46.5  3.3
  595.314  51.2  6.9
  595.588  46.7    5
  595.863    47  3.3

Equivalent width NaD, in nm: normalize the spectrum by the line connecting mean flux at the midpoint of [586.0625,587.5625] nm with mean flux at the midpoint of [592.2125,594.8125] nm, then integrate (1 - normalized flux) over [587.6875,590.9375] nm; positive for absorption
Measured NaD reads 0.16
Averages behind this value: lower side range 46.8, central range 44.2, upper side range 46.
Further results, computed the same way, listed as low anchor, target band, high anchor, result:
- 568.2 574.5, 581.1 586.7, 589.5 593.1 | -0.224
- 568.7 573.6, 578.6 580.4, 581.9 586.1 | 0.091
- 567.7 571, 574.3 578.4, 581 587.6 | 0.033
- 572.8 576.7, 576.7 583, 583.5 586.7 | 0.195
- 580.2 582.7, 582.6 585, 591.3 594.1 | -0.148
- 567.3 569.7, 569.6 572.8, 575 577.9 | 0.167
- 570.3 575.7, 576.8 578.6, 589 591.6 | 0.014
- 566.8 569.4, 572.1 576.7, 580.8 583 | 0.013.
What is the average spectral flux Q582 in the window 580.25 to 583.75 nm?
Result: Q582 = 47.1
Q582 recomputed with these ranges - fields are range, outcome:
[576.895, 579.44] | 45.1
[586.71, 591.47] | 45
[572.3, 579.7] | 46.4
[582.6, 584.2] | 48.9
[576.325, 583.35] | 46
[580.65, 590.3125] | 46.4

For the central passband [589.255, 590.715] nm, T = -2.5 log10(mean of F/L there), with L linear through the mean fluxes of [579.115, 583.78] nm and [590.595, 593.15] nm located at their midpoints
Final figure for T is 0.08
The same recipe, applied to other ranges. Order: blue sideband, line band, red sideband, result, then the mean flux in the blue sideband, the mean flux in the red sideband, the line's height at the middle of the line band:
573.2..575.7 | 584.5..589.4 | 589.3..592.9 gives -0.03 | 46.9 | 44.1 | 44.8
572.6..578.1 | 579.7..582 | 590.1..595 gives 0.02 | 46.8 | 45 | 46.3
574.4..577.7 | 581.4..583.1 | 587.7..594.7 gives 0.01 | 47.4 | 44.8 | 46.4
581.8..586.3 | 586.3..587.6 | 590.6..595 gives -0.03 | 46.9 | 45.2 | 46.3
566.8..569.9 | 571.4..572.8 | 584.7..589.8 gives 0.01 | 48.5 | 45.6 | 48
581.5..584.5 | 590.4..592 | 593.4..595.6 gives 0.06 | 47.8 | 45.8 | 46.4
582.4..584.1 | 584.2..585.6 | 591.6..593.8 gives 0.03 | 48.6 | 46.4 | 48.2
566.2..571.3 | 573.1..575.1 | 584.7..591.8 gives 0.01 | 47.4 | 45.1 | 46.8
